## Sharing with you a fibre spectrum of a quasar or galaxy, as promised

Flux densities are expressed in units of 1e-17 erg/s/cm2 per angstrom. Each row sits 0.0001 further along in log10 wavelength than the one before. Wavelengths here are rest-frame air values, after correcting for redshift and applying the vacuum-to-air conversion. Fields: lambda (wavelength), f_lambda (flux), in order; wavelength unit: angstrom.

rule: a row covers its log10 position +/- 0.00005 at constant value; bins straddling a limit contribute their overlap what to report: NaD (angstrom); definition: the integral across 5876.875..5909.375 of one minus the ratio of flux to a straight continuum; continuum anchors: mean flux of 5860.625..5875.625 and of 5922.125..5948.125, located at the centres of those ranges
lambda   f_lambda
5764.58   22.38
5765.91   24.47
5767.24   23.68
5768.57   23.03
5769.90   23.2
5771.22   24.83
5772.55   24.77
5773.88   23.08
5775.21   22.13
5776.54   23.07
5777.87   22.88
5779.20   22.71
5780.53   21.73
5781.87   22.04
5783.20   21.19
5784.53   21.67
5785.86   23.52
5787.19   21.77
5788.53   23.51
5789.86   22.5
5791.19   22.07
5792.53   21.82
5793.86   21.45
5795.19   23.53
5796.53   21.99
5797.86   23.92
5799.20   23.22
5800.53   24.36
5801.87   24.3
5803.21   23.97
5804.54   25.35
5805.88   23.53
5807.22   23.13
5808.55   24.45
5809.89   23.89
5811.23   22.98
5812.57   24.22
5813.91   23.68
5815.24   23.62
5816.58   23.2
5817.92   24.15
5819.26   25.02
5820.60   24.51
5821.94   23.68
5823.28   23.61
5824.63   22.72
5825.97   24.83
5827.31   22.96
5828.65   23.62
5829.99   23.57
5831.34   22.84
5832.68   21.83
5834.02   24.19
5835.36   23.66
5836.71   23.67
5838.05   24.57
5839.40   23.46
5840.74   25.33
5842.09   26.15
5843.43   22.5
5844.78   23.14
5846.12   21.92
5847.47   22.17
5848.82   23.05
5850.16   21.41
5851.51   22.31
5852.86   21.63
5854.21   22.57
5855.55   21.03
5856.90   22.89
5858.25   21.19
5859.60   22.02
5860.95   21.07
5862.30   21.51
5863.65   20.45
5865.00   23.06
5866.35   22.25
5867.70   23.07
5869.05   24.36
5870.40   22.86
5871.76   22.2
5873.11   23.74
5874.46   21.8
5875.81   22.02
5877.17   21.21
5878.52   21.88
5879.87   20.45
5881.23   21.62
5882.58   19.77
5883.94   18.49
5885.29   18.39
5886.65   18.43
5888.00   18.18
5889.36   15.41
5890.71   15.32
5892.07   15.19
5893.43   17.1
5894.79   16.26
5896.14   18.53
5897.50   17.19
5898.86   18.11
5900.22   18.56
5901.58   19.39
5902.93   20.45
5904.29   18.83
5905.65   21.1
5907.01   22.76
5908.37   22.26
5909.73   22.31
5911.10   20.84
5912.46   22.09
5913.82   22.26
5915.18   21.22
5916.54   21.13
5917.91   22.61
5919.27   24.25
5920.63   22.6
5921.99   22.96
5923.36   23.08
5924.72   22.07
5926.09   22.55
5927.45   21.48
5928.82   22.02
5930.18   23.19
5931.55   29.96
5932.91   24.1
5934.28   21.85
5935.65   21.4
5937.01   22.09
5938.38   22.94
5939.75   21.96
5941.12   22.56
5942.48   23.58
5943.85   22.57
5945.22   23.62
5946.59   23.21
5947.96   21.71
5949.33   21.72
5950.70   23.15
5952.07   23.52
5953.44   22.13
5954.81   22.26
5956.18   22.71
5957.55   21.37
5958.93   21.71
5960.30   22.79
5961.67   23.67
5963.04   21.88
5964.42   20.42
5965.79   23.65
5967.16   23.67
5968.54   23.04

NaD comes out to 5.3 angstrom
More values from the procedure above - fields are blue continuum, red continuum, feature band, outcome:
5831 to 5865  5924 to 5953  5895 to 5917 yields 2.39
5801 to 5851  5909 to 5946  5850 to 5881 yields 1.64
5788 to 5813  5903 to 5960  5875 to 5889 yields 1.75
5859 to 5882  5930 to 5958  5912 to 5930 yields 0.25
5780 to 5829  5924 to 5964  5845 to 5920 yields 7.19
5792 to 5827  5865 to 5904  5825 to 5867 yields -1.98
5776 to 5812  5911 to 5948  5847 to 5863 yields 0.69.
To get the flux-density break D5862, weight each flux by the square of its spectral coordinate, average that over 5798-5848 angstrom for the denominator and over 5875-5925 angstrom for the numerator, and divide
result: 0.87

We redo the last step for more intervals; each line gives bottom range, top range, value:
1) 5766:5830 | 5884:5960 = 0.95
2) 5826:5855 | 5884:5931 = 0.89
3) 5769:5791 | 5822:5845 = 1.06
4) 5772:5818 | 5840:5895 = 0.94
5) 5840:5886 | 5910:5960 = 1.05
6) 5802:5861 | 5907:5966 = 1.00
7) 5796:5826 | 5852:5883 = 0.94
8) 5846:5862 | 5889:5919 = 0.91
